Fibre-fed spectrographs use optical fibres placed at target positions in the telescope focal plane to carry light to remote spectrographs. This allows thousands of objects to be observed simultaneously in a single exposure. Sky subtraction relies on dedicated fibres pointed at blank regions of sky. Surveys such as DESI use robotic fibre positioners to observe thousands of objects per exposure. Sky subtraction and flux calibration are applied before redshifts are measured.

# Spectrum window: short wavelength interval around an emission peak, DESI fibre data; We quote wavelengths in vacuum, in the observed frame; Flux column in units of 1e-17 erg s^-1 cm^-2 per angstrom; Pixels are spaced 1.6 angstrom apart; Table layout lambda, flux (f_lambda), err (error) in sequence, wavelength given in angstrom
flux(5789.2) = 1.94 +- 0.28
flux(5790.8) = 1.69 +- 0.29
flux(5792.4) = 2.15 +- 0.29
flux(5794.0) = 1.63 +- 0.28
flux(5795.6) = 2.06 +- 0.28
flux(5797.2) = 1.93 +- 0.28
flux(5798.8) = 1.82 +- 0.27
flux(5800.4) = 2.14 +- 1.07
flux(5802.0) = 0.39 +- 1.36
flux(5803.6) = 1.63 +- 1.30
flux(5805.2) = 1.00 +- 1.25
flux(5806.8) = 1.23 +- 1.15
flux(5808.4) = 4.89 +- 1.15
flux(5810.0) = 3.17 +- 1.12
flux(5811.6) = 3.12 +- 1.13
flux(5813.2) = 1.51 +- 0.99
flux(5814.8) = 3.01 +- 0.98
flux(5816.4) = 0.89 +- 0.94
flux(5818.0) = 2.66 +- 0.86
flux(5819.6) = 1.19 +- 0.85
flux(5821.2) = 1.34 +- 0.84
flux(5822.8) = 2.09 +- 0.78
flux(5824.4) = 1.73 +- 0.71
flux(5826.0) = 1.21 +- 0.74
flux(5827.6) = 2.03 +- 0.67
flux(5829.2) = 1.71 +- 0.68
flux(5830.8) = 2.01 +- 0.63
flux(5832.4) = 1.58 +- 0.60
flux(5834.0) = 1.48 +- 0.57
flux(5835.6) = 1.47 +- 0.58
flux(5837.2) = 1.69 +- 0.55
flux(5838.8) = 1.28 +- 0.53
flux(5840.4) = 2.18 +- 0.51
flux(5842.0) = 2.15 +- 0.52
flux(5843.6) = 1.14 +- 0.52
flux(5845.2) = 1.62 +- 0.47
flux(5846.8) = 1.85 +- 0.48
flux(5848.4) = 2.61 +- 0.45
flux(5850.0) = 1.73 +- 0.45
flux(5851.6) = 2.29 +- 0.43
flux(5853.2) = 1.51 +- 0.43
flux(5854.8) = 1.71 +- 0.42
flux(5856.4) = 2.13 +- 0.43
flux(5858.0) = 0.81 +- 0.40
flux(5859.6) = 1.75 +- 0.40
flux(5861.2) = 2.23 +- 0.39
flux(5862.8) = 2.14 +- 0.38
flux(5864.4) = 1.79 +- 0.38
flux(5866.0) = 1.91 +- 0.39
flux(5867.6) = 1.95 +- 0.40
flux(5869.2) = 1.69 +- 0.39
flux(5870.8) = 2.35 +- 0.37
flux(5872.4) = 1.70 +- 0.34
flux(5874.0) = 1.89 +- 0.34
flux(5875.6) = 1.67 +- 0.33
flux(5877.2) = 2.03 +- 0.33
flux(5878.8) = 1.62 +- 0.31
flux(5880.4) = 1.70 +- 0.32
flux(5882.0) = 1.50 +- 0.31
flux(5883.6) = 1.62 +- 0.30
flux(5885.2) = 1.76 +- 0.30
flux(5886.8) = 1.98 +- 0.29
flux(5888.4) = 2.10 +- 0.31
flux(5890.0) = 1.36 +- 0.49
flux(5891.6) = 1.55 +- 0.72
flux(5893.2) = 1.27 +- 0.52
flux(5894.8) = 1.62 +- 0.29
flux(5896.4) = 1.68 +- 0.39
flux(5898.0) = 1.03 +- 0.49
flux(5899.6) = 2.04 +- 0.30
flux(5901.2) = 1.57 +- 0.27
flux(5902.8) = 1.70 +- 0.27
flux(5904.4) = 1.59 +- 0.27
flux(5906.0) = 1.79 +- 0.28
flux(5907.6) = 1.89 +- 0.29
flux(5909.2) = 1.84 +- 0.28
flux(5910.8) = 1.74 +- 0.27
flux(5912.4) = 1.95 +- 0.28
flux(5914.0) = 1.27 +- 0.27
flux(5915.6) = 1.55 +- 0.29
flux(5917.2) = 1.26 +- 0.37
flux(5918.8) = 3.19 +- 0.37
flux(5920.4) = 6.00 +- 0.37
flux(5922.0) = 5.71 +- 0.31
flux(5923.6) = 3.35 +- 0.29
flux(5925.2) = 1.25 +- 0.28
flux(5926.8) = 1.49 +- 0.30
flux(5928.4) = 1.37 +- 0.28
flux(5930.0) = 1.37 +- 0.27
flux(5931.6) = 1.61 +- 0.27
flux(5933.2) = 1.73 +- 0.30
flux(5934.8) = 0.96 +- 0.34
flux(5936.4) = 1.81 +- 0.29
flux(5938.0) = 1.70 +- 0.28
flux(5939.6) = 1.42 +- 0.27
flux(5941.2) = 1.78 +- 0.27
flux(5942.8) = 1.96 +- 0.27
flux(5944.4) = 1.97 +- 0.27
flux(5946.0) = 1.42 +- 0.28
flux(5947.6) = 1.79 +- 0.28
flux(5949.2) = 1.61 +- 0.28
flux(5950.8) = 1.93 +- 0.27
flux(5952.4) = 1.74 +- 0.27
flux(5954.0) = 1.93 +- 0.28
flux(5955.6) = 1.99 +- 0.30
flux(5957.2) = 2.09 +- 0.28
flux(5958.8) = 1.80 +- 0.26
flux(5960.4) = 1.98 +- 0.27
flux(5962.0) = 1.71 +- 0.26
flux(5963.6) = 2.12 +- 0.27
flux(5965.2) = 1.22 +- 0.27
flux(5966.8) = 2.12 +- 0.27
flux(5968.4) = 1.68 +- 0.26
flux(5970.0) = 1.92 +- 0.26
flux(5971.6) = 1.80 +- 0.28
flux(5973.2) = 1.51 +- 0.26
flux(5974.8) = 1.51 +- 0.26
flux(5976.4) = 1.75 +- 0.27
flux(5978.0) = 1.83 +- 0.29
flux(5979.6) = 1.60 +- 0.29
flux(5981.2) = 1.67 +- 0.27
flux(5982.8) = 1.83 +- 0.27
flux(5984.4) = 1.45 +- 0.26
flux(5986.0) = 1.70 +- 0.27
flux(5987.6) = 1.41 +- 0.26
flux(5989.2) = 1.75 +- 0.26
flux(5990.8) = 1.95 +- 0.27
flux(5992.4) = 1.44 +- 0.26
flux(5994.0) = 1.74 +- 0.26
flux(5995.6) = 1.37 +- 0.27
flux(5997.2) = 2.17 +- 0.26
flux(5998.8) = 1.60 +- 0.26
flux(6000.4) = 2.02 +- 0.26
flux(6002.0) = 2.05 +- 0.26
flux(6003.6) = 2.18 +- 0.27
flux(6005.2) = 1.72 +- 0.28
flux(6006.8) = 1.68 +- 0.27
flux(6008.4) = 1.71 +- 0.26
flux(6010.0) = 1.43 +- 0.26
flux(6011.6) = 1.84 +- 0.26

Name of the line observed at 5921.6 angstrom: H-beta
